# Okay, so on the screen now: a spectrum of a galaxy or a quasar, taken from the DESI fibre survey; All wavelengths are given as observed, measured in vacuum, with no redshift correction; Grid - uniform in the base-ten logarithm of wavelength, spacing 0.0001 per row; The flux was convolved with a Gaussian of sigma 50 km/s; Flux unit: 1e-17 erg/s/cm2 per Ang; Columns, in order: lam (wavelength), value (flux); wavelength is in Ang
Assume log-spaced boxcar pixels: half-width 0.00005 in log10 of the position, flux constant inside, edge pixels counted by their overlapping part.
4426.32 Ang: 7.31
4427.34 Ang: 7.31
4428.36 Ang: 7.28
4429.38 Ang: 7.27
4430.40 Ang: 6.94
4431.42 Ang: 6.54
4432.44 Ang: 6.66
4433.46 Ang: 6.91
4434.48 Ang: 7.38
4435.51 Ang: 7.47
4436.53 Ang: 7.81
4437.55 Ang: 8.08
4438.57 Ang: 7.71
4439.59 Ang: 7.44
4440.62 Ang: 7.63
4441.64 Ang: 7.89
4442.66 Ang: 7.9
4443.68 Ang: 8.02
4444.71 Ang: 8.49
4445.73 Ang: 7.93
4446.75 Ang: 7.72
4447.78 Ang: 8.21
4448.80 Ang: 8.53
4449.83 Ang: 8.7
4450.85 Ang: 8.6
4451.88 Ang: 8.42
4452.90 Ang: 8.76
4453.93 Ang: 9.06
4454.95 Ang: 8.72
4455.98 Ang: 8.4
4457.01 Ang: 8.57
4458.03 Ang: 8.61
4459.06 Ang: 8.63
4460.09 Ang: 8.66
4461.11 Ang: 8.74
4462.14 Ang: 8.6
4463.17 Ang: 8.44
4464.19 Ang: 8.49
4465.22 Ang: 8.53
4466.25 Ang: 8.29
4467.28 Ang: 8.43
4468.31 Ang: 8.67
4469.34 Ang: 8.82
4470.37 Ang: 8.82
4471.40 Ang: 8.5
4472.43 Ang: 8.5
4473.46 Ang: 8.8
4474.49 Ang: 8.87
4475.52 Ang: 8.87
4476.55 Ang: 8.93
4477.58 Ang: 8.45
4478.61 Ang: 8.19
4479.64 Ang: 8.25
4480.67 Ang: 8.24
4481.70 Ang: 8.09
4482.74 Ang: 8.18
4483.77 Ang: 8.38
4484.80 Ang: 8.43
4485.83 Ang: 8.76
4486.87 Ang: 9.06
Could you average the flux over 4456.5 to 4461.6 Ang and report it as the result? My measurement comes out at 8.65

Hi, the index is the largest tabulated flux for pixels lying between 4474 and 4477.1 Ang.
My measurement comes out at 8.93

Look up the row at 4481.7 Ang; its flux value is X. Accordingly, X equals 8.09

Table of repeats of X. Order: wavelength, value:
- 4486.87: 9.06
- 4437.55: 8.08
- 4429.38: 7.27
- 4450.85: 8.6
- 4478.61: 8.19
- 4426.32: 7.31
